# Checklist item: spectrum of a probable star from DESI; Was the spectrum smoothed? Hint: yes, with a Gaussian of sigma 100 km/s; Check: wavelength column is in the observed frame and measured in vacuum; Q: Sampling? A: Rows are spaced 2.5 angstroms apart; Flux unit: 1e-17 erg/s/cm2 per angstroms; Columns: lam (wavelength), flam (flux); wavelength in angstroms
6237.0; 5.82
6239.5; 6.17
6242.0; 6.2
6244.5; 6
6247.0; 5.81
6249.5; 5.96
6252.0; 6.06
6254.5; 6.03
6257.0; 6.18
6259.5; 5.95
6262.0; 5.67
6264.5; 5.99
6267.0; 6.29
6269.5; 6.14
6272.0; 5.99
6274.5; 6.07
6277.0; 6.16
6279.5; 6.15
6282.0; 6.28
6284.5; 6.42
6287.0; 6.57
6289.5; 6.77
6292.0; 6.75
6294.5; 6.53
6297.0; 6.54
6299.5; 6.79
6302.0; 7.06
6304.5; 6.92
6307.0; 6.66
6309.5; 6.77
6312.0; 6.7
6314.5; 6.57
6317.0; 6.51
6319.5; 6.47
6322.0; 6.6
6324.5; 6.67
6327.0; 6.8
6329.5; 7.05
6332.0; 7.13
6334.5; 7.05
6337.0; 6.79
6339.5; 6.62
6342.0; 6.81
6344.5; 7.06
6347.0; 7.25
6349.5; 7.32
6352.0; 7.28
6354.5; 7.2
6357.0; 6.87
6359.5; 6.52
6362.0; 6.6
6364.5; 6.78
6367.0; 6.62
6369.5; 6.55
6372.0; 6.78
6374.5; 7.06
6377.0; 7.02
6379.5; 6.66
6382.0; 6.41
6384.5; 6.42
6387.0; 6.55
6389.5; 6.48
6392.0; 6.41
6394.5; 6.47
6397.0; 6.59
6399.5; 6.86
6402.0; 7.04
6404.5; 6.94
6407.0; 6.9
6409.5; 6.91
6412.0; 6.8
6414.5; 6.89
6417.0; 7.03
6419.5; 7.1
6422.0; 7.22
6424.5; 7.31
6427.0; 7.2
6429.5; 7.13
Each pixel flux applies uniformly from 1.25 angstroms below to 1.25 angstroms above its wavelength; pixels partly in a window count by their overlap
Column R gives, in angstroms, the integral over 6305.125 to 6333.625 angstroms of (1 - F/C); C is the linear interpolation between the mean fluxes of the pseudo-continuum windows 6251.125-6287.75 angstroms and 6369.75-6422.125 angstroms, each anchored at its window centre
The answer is -1.6 angstroms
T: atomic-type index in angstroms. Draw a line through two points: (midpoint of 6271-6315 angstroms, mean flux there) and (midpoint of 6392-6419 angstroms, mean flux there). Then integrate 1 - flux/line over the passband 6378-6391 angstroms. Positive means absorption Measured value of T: 0.5 angstroms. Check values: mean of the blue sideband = 6.54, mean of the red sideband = 6.83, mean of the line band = 6.51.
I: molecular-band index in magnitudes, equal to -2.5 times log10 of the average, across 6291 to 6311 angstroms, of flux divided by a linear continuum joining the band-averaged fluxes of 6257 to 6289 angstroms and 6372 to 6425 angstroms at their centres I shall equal -0.08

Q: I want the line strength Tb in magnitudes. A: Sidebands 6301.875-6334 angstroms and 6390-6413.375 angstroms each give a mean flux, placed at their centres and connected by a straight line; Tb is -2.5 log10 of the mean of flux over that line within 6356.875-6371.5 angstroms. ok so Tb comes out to 0.02 mag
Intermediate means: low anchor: 6.76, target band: 6.65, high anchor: 6.76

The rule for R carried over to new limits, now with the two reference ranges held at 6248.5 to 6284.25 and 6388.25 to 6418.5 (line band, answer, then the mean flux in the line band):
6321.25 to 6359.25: -3.0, 6.96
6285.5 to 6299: -0.9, 6.64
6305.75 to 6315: -0.6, 6.68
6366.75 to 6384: -0.2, 6.72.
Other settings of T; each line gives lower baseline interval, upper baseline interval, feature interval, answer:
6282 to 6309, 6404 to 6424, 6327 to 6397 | 0.5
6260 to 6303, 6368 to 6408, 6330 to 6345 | -0.9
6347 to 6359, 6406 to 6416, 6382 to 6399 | 1.2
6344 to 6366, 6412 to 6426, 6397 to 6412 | 0.4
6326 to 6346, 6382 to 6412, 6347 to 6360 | -0.4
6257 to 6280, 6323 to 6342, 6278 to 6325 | -1.1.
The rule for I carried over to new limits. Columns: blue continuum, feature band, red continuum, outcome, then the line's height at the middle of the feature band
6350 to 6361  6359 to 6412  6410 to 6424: 0.05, 7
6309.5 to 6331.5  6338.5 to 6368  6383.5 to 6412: -0.04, 6.69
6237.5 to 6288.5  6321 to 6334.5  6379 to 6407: -0.08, 6.37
